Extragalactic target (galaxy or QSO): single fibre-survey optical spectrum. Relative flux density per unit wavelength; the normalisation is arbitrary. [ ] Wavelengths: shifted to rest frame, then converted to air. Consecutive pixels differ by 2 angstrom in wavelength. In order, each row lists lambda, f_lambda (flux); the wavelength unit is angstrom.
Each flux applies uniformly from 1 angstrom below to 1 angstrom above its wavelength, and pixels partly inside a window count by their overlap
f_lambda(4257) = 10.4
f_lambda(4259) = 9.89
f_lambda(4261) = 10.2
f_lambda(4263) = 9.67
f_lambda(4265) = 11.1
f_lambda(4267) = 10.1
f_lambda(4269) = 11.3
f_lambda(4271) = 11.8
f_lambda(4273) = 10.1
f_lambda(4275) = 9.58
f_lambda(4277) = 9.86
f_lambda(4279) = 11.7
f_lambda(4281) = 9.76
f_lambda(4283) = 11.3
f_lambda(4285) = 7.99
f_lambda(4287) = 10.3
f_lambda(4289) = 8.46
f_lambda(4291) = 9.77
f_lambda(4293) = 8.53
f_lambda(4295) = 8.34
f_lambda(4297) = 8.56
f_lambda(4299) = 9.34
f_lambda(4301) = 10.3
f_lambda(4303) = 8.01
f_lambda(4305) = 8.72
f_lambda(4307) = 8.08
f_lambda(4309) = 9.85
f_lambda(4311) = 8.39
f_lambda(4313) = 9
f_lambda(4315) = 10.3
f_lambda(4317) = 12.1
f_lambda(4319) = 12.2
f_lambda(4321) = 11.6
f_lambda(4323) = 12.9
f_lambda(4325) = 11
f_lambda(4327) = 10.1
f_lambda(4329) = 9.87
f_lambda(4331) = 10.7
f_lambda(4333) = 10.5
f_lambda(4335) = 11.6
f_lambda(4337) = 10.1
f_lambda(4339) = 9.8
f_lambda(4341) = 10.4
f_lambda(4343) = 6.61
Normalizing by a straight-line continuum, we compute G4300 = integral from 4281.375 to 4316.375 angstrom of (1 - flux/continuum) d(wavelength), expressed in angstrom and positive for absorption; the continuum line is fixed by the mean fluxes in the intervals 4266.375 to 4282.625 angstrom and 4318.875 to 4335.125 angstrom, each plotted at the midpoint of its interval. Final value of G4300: 5.3 angstrom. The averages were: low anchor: 10.6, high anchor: 11.1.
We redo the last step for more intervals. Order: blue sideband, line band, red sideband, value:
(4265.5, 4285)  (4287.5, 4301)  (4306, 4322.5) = 1.8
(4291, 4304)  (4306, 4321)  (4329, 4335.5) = -0.5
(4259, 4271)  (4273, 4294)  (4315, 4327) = 2.2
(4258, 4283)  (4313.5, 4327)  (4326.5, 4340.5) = -1.4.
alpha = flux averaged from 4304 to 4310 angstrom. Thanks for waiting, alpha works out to 8.88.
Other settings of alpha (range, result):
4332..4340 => 10.5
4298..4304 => 9.22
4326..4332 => 10.2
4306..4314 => 8.83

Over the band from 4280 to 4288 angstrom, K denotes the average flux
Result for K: 9.84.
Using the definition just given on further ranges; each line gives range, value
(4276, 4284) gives 10.7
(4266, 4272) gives 11.1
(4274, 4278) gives 9.72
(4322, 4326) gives 11.9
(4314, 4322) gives 11.5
